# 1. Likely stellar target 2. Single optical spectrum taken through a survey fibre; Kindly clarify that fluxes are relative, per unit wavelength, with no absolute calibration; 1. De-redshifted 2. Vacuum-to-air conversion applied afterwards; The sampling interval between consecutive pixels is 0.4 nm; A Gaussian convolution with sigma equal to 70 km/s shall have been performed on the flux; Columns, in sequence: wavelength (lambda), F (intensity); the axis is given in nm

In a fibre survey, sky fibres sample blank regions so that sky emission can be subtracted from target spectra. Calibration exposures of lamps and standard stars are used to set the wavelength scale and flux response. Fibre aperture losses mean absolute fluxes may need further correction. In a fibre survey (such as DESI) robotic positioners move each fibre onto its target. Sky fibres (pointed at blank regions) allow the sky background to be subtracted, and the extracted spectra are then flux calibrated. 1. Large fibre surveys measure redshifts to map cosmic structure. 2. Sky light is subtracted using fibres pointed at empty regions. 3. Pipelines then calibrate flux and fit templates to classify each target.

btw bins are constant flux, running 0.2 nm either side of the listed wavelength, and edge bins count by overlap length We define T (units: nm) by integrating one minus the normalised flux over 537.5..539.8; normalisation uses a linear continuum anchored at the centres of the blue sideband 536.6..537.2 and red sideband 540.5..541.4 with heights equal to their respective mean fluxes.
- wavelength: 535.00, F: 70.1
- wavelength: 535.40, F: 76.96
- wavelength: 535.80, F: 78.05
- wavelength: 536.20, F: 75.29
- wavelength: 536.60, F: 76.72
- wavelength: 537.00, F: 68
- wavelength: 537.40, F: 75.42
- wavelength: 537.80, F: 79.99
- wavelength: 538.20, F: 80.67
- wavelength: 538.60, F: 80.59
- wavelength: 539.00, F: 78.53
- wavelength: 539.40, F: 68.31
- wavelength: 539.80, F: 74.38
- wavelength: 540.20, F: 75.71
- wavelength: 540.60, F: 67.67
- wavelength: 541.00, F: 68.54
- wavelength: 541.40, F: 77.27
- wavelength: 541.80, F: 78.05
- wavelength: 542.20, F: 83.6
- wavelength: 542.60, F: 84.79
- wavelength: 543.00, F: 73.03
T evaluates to -0.22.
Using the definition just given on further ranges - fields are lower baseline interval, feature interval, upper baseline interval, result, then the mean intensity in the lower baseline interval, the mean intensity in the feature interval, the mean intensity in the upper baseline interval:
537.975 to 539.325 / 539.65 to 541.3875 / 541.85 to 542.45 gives 0.18 nm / 78.9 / 72.1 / 82.3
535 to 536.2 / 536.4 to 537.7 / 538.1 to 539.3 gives 0.06 nm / 75.9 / 73.9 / 78.9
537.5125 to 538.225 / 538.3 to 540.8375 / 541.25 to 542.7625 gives 0.18 nm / 79.6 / 74.4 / 81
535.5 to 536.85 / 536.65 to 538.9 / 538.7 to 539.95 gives -0.05 nm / 76.4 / 77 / 74.3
